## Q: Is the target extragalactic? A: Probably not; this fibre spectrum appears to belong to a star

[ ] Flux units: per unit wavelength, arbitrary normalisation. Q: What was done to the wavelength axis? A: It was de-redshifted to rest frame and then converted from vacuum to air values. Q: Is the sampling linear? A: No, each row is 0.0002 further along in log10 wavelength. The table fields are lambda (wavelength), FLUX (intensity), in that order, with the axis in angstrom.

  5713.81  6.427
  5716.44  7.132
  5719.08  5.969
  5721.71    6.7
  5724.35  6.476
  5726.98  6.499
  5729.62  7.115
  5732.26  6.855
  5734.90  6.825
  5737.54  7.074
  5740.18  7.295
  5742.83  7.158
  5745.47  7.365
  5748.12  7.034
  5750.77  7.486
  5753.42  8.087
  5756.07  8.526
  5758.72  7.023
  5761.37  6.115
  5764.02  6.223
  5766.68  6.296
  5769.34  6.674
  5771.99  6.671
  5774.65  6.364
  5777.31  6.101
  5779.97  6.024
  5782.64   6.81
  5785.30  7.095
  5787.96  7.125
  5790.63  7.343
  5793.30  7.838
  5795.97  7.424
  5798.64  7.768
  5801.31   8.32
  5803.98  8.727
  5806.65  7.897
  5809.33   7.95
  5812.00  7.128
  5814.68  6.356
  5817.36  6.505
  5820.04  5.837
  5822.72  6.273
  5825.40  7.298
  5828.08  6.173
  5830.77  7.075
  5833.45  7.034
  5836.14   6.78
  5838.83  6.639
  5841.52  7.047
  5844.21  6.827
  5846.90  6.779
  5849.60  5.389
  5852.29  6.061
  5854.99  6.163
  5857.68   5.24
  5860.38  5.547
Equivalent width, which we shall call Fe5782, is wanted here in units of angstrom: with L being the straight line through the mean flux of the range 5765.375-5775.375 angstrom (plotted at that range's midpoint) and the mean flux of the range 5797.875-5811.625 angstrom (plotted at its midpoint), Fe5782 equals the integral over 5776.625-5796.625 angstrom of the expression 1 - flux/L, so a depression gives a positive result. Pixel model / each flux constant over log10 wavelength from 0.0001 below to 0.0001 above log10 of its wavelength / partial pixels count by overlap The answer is 0.8 angstrom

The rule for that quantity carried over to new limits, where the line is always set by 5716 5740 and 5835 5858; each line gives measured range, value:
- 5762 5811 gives -4.3 angstrom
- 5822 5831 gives -0.4 angstrom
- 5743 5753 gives -1.0 angstrom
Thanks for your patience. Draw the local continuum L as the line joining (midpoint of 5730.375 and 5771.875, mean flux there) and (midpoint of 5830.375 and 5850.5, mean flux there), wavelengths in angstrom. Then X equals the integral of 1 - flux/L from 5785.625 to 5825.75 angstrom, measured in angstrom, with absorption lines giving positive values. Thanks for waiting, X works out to -2.7 angstrom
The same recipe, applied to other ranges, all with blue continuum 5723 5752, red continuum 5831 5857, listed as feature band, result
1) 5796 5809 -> -2.7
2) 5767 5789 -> 0.8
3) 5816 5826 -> 0.3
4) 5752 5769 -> -0.3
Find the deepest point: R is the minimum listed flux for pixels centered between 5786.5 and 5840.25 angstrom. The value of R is 5.837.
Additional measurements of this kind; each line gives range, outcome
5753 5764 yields 6.115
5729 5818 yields 6.024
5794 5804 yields 7.424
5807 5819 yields 6.356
